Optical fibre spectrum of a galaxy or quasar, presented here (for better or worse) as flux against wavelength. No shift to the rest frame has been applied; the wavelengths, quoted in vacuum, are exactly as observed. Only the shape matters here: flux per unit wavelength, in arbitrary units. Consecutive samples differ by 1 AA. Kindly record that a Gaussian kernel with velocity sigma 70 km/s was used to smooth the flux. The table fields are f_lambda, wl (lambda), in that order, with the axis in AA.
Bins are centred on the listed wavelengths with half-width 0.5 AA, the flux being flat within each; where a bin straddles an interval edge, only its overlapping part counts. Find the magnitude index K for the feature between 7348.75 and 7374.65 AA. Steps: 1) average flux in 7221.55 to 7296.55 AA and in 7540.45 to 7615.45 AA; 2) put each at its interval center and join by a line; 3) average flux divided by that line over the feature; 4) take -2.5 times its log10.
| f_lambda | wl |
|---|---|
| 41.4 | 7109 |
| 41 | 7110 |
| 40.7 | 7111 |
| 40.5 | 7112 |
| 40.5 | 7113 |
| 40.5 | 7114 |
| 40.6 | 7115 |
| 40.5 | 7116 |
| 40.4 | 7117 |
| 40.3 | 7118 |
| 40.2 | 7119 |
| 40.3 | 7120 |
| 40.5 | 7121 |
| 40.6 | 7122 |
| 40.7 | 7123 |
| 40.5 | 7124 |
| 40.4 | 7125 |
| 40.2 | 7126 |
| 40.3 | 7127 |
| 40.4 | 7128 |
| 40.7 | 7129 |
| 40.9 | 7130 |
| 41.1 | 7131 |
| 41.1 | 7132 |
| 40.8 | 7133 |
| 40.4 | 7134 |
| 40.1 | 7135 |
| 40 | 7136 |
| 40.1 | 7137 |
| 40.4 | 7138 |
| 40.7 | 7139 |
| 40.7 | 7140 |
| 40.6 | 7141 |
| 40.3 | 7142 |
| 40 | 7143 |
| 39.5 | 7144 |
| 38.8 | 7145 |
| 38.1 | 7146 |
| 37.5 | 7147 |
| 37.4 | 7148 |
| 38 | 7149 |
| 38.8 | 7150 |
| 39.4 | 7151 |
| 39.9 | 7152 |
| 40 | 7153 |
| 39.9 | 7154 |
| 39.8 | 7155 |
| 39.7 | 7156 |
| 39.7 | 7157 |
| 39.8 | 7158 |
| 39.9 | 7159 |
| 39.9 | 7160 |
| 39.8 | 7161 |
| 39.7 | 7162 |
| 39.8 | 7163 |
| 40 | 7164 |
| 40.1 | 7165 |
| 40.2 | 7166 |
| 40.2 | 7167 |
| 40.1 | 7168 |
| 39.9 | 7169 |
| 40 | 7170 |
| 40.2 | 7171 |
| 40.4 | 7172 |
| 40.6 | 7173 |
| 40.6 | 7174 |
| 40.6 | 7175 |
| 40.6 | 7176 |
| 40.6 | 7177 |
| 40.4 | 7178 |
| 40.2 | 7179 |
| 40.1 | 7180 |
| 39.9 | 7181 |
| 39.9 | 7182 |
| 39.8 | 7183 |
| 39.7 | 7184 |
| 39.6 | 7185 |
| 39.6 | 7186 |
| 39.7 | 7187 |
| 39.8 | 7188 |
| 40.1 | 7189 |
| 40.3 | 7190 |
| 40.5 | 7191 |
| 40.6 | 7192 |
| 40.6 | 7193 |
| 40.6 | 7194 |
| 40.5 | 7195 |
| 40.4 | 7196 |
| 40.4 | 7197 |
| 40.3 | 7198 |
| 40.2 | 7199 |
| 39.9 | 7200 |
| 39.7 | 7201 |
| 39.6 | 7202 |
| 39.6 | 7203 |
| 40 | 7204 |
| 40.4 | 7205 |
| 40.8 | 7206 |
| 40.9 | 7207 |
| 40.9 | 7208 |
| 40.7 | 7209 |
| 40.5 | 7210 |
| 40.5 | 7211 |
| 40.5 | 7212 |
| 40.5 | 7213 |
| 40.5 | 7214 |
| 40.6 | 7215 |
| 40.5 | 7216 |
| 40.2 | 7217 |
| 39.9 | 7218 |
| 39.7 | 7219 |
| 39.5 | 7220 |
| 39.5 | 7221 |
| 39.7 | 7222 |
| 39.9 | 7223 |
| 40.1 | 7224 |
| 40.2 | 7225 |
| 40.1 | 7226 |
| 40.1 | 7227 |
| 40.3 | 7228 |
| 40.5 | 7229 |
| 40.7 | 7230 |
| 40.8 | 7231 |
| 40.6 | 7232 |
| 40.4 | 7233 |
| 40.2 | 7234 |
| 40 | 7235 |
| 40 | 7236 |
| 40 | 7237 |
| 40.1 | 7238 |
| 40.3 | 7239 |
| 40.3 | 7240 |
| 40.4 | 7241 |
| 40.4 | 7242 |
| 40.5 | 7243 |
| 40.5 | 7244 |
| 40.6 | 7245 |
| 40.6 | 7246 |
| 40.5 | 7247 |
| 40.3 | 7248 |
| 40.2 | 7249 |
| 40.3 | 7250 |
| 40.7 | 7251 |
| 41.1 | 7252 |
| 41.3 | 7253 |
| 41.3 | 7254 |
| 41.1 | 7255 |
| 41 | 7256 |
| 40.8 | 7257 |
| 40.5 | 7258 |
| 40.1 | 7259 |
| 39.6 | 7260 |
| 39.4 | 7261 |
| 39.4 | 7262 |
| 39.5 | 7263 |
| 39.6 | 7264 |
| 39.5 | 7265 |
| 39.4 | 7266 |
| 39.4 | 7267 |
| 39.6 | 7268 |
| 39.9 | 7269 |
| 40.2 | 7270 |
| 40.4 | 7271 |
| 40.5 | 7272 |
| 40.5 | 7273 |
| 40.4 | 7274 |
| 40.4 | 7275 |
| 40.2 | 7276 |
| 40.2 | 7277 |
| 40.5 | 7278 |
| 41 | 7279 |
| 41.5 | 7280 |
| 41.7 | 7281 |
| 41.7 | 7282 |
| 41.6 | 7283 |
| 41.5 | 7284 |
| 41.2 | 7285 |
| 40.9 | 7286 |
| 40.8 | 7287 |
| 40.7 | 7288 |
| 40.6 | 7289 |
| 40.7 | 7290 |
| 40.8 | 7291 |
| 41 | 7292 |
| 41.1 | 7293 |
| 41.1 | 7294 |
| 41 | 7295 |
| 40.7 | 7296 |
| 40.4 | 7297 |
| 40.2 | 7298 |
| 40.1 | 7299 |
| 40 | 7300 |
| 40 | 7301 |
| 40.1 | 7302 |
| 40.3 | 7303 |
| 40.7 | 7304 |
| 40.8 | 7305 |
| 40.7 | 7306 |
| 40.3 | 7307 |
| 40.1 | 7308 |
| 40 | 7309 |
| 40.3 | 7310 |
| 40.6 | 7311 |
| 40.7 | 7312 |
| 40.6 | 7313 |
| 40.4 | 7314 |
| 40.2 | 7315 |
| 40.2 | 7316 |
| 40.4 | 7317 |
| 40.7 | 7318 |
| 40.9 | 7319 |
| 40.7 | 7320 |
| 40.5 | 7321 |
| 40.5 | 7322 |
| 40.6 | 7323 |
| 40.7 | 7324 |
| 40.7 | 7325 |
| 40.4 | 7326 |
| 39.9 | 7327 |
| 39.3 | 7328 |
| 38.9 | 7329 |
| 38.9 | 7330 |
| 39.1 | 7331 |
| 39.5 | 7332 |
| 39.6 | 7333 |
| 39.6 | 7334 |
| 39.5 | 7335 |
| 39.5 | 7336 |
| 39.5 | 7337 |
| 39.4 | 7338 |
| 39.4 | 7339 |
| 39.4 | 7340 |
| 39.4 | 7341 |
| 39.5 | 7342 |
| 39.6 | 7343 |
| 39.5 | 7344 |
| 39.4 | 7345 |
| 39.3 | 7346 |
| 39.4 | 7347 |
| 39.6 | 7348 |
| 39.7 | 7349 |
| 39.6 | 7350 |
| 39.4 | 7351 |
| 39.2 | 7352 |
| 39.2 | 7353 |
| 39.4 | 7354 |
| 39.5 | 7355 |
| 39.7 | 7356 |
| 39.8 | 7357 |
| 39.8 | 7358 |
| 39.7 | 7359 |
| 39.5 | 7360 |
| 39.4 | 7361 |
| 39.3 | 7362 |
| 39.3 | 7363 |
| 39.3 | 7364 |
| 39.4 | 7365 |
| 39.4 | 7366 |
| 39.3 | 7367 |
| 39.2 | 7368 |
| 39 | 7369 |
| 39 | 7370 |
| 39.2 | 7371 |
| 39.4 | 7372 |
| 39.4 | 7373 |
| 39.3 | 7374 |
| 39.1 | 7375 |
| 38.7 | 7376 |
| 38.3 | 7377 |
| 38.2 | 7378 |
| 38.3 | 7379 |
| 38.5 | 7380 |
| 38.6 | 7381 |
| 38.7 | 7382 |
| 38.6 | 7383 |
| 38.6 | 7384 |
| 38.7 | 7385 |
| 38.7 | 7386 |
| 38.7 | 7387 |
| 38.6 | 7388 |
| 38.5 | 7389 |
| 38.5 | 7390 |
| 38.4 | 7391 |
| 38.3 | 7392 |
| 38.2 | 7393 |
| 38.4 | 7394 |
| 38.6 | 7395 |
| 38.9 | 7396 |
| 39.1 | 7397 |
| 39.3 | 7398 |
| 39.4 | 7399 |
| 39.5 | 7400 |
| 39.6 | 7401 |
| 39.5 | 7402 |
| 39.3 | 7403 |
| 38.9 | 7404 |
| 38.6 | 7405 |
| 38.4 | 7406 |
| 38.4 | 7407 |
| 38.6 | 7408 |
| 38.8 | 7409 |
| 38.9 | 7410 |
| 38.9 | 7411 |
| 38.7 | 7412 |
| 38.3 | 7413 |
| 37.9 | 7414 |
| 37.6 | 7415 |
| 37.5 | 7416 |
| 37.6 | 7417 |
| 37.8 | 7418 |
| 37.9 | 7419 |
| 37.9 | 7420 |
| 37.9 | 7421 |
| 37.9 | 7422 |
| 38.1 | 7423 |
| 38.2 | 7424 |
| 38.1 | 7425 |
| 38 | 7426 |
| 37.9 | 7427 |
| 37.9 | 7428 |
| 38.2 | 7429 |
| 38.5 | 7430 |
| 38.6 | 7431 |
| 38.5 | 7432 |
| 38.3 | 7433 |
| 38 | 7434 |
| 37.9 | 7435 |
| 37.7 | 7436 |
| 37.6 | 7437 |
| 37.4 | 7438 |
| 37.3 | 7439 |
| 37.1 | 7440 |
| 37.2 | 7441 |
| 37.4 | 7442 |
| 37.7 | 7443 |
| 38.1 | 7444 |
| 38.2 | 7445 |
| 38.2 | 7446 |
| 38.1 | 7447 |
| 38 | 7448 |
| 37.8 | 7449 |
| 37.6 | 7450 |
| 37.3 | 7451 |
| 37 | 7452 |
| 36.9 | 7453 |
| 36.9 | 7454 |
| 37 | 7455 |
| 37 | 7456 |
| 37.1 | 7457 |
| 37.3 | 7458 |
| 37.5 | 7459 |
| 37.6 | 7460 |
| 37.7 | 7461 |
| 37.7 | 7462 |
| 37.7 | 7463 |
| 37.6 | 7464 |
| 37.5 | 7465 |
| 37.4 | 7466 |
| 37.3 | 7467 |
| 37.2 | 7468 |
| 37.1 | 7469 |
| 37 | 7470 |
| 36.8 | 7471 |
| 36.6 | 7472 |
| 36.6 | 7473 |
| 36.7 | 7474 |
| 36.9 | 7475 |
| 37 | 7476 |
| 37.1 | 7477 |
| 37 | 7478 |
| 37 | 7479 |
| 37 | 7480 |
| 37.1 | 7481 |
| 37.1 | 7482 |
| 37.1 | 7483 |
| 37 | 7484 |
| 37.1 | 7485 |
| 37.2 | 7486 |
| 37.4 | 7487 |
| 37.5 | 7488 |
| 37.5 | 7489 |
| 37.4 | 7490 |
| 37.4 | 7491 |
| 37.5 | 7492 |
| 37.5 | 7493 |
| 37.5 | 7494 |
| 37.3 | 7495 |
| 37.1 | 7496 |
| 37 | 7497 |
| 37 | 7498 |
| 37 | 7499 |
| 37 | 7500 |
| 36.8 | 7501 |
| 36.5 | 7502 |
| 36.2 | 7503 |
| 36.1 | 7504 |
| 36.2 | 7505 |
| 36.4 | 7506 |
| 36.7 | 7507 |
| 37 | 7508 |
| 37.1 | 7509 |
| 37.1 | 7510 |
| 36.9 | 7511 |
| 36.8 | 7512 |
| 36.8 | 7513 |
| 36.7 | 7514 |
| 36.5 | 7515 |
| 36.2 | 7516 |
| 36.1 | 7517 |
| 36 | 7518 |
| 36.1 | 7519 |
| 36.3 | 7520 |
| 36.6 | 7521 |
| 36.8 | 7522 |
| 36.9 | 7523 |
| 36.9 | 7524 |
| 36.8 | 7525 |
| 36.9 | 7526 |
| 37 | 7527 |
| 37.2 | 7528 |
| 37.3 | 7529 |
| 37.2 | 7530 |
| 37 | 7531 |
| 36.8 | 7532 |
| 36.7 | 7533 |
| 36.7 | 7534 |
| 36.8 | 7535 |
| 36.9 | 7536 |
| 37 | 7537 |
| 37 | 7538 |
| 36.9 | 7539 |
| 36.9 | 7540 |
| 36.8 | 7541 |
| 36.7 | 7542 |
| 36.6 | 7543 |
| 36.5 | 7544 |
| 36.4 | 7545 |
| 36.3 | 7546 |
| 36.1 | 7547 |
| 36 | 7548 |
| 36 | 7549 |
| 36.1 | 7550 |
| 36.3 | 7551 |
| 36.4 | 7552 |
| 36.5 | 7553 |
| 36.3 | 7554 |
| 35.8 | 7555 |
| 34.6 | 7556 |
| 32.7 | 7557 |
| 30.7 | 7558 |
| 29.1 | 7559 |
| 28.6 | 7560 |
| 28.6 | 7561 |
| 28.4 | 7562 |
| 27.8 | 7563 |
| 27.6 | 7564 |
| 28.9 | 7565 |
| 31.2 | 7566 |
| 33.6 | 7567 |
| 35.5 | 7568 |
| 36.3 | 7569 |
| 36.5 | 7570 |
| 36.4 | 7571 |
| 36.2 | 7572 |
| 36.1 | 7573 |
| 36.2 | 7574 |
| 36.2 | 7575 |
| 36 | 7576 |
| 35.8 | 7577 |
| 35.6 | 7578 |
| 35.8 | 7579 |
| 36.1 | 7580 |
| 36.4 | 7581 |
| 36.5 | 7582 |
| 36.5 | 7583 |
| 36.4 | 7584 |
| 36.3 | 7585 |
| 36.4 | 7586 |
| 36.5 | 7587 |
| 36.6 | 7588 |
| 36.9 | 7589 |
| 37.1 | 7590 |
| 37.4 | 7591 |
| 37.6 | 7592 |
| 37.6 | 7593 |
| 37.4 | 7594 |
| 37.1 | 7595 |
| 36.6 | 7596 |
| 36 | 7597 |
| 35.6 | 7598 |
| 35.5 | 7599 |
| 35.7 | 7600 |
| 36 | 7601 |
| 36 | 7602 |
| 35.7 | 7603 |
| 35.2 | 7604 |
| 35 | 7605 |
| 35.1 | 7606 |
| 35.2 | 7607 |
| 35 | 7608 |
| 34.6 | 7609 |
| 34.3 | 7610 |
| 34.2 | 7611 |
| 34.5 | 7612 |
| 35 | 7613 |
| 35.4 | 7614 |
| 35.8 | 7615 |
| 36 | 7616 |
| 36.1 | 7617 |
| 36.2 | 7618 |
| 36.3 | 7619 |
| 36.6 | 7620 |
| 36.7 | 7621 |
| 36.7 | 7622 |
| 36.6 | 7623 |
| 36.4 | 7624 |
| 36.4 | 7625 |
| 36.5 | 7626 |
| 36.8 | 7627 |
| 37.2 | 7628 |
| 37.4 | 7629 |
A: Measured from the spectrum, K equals -0.02 mag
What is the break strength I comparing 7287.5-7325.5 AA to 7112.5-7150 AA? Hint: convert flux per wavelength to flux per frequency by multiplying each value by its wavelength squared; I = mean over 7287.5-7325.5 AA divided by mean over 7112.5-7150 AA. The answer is 1.1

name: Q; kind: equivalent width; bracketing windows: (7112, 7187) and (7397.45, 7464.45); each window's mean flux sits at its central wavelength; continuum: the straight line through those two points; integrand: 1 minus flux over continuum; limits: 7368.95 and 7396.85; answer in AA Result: -0.2 AA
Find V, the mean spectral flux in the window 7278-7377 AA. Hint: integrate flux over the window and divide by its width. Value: 40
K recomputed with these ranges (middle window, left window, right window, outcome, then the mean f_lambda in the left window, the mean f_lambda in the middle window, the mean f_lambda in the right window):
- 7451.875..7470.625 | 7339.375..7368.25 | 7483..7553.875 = 0.01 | 39.5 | 37.3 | 36.8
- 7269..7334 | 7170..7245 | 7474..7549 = -0.03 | 40.2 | 40.5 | 36.8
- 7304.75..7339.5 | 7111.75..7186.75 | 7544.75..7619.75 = -0.06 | 40.1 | 40.1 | 35.1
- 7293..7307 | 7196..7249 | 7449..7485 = -0.03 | 40.3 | 40.5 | 37.2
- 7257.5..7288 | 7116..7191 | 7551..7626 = -0.05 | 40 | 40.4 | 35.1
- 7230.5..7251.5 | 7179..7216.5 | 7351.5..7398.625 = -0.01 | 40.2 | 40.4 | 39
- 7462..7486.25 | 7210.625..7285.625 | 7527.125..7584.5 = -0.02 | 40.4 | 37.1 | 35.1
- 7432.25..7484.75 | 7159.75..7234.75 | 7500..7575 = -0.02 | 40.2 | 37.4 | 35.5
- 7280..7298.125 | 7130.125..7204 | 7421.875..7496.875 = -0.06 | 40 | 41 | 37.5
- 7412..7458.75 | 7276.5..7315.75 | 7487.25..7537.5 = 0.01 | 40.7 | 37.8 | 36.9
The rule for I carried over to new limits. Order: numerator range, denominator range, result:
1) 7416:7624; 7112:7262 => 0.99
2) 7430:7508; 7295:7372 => 0.97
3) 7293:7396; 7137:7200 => 1.04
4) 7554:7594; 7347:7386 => 0.93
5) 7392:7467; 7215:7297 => 0.99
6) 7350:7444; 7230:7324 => 0.99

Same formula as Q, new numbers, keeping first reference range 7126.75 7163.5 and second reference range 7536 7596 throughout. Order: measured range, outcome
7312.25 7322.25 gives -0.7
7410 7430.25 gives -0.7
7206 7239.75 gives -1.1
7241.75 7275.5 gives -1.5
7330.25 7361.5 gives -1.5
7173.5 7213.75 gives -1.0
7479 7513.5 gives -1.0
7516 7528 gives -0.3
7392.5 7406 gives -0.7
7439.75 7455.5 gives -0.4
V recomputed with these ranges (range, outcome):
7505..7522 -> 36.6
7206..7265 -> 40.3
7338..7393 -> 39.1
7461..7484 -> 37.1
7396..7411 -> 39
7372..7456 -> 38.3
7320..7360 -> 39.6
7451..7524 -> 37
